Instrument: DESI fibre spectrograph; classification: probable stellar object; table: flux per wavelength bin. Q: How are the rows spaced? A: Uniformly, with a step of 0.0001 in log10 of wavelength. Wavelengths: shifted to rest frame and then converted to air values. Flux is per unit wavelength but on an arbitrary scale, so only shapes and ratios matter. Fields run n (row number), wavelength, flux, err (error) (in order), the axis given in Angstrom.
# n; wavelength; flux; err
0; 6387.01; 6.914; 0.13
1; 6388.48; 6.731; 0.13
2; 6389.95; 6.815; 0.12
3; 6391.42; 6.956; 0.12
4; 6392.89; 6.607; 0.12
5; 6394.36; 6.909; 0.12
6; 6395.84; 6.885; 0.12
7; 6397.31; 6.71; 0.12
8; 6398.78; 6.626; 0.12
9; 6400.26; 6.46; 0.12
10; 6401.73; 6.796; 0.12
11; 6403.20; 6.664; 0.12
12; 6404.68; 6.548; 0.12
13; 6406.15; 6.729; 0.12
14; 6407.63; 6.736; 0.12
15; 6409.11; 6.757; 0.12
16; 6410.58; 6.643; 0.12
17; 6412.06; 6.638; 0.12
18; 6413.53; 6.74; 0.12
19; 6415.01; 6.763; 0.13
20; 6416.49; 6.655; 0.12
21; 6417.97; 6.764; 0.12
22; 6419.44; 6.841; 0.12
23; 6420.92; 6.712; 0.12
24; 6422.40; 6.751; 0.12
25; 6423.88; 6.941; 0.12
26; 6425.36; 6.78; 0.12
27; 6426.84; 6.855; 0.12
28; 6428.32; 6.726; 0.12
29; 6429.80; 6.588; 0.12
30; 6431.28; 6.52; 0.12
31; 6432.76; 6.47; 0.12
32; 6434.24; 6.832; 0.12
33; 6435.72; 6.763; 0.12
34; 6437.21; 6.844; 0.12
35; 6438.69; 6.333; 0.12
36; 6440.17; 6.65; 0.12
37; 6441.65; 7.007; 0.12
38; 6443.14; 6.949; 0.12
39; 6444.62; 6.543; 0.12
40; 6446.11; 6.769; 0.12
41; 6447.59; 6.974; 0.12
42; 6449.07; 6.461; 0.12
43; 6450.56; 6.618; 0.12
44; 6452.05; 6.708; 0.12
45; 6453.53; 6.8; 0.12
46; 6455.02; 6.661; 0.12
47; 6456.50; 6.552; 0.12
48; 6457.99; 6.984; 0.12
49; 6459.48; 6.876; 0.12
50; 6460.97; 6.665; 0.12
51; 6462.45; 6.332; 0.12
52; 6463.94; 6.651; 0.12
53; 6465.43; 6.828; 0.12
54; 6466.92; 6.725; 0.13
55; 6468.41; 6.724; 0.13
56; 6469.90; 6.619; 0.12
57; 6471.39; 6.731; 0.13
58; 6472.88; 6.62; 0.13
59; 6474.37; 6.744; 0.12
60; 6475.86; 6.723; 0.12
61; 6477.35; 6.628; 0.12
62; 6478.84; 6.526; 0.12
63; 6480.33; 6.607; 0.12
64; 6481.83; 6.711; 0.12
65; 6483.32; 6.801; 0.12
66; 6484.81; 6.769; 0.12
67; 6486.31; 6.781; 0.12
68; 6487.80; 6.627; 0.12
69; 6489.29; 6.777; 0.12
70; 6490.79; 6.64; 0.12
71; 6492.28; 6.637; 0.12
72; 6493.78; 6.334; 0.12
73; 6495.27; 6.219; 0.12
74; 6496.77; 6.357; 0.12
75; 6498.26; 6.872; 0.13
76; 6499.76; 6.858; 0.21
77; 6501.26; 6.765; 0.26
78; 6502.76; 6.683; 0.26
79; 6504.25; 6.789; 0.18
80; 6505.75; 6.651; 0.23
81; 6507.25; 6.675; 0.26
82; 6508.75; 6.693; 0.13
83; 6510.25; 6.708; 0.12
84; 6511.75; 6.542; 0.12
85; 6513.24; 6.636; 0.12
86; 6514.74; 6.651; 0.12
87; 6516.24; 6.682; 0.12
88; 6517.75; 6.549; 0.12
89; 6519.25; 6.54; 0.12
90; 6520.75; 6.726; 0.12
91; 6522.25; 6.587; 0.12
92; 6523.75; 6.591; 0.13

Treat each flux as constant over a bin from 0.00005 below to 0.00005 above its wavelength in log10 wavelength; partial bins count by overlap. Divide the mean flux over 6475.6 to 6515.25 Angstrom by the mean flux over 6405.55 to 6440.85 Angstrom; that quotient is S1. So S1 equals 0.99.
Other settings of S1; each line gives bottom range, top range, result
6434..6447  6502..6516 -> 0.99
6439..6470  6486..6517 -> 0.99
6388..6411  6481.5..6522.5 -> 0.99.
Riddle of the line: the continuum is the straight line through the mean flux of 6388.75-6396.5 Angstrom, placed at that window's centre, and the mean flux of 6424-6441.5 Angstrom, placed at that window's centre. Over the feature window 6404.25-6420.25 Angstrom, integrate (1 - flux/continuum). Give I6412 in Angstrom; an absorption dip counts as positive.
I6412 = 0.1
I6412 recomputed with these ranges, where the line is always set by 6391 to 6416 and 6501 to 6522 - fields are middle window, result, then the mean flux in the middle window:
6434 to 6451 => -0.1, 6.73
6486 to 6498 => 0.2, 6.56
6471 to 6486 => 0.0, 6.69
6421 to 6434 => 0.0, 6.71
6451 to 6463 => 0.0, 6.7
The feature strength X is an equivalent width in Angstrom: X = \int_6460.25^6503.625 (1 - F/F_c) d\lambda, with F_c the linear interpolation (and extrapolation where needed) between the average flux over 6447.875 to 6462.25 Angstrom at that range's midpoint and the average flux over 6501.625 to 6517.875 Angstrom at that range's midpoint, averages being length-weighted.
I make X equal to 0.19 Angstrom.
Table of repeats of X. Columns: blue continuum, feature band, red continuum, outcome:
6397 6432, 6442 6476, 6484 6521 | -0.2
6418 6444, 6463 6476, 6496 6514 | 0.0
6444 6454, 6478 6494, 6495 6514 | 0.0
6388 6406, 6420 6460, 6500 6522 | -0.1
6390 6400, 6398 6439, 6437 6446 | 0.3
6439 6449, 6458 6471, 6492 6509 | 0.0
